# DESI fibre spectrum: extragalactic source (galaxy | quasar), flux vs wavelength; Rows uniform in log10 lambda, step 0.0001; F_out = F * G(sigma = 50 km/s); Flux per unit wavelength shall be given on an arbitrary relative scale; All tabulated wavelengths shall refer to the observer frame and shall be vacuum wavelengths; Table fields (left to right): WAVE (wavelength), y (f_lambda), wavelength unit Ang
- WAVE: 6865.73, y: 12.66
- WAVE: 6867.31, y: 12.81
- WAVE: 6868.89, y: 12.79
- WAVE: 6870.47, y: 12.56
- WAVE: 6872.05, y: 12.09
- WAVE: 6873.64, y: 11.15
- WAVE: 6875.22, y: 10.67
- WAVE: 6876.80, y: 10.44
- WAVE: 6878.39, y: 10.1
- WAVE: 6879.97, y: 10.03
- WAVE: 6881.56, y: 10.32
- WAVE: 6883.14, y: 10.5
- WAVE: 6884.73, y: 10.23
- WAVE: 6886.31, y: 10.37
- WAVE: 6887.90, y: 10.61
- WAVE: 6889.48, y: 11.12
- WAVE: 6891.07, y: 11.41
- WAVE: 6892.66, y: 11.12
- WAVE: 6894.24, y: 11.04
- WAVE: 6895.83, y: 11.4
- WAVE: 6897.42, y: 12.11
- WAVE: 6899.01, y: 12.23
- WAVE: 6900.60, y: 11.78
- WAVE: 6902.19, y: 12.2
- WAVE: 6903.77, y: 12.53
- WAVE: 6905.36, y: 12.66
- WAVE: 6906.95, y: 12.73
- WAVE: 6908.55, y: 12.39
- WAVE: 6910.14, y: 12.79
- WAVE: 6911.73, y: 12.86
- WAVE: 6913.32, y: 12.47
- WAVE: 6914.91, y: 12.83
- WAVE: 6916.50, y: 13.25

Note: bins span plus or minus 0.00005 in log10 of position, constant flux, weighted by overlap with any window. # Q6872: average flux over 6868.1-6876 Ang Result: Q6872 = 11.9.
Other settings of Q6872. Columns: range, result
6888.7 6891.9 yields 11.2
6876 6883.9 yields 10.3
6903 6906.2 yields 12.6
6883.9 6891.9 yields 10.7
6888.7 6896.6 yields 11.2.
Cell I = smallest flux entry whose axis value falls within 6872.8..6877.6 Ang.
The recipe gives 10.44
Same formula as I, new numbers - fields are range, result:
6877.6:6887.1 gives 10.03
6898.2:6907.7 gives 11.78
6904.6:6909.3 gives 12.39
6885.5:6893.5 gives 10.37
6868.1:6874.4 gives 11.15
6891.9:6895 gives 11.04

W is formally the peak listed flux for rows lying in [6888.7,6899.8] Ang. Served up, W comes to 12.23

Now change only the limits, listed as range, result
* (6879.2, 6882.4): 10.32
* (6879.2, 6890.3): 11.12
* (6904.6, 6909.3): 12.73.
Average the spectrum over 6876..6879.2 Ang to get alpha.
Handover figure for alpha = 10.3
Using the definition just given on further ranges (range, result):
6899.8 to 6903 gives 12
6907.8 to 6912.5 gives 12.7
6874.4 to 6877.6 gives 10.6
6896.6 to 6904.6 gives 12.2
